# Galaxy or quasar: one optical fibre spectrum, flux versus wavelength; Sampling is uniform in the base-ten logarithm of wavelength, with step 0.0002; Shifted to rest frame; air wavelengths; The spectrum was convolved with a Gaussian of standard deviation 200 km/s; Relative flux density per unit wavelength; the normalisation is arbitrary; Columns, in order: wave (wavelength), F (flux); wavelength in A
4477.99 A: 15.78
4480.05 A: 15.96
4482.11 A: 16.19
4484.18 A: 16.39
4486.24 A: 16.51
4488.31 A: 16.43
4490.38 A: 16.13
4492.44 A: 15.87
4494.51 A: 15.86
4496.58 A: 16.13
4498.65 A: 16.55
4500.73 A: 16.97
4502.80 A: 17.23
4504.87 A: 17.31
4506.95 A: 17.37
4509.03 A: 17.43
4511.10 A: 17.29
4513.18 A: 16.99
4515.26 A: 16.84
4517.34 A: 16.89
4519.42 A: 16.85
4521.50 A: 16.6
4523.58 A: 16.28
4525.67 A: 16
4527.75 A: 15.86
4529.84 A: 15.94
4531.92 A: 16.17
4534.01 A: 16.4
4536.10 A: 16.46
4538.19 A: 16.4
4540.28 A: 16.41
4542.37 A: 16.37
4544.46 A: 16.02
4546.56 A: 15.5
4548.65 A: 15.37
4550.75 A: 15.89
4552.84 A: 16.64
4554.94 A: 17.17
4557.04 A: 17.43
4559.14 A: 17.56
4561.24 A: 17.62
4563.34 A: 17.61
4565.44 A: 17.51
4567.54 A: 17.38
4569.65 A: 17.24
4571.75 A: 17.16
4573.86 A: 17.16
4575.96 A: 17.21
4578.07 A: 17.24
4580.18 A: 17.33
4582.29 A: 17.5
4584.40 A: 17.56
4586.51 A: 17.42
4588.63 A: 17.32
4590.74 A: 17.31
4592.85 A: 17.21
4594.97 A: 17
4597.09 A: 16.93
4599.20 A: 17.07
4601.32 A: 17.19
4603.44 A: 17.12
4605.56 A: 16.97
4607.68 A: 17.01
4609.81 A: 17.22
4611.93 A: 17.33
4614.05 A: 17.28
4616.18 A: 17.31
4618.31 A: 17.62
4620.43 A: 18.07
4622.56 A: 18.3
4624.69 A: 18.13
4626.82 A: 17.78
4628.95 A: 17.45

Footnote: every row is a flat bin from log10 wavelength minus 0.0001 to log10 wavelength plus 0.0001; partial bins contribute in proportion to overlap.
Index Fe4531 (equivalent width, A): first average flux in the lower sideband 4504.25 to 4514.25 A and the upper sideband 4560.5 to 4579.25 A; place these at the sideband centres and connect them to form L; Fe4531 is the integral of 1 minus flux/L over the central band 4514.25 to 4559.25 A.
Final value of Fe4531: 2.38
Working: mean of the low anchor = 17.3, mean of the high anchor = 17.3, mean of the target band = 16.4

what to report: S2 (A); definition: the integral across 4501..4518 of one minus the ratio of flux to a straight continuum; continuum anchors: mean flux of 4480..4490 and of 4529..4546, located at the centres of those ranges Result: -0.9 A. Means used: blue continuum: 16.3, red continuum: 16.3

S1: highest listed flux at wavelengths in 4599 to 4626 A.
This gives 18.3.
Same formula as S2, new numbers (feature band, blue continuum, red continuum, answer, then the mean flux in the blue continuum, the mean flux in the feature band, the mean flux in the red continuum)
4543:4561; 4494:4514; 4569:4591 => 0.71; 16.9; 16.5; 17.3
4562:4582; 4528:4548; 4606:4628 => -0.66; 16.2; 17.3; 17.6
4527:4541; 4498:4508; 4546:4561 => 0.46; 17.1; 16.2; 16.6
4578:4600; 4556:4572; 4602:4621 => 0.14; 17.5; 17.3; 17.3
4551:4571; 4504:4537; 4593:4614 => -0.49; 16.7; 17.3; 17.1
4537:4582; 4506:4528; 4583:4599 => 0.47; 16.8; 16.9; 17.2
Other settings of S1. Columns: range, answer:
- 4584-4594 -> 17.56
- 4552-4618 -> 17.62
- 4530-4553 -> 16.64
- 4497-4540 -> 17.43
